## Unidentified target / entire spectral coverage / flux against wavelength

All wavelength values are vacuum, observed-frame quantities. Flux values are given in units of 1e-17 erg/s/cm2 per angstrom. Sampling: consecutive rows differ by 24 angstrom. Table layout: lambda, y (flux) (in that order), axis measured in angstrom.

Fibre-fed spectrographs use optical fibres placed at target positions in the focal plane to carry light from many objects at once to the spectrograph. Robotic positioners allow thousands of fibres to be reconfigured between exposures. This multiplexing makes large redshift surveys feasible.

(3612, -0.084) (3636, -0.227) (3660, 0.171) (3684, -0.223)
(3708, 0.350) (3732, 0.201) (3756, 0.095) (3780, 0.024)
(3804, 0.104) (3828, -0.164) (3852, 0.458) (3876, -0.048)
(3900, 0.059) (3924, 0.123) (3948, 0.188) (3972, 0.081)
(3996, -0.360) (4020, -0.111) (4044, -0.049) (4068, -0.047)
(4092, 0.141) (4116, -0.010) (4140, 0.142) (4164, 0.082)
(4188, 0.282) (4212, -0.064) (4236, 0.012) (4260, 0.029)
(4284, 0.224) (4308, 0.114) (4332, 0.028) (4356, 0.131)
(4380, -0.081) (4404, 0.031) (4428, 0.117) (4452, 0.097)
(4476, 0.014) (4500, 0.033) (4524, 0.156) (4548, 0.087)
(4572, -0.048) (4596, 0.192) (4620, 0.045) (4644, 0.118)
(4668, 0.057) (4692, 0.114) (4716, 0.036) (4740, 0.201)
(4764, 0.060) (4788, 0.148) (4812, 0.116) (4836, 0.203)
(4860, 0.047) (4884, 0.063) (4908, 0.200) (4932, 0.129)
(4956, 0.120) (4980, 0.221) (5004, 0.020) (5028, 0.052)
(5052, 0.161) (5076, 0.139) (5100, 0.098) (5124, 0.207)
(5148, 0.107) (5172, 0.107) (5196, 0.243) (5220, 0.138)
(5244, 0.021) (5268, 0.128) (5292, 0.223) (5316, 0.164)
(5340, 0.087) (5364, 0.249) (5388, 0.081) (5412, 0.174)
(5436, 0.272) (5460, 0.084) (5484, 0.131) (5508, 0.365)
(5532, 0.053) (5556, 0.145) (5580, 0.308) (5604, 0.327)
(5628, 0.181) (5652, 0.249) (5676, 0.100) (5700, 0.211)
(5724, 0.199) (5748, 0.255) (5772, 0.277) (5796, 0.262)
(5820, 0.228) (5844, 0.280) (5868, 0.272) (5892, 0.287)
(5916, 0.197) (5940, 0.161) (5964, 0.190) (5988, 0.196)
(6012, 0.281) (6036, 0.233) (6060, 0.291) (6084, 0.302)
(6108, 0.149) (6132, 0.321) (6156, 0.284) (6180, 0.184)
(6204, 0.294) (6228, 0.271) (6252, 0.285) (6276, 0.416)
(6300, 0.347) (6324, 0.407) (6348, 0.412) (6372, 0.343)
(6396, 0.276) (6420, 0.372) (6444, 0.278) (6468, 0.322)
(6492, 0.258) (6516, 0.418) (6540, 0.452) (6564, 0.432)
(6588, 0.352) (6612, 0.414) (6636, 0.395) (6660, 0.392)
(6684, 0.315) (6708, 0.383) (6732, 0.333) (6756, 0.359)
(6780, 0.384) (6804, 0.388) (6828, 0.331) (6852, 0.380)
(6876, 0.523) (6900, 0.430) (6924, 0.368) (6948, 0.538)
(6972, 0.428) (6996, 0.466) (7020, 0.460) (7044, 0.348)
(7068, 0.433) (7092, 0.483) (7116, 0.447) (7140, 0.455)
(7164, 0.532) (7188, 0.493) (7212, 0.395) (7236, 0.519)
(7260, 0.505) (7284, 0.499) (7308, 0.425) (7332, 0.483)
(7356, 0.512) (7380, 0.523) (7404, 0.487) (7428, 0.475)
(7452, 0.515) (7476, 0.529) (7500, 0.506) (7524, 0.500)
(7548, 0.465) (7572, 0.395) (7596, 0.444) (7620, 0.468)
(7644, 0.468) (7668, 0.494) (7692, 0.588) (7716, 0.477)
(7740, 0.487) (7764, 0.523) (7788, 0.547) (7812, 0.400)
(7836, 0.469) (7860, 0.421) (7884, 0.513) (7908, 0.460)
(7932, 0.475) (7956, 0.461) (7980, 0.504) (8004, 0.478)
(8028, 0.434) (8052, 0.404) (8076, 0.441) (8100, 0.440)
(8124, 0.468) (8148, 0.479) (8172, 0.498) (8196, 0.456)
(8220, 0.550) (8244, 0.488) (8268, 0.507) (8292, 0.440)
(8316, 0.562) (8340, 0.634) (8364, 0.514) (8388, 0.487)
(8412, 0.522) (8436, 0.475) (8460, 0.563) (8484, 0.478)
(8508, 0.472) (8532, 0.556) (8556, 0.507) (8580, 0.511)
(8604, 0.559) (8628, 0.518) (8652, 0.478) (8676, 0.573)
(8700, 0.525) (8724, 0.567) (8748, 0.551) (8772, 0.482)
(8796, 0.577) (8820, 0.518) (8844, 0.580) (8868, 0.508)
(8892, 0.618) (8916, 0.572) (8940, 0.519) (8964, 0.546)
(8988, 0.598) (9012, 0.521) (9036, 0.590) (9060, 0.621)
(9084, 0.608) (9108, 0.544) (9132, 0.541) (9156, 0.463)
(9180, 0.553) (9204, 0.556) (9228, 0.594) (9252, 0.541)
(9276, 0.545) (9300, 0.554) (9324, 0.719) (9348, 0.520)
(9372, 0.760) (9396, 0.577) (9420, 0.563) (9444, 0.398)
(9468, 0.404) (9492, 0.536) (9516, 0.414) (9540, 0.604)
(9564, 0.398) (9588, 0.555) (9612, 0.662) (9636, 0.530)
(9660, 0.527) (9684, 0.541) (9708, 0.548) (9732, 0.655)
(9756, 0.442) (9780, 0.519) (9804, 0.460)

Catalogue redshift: 0.55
